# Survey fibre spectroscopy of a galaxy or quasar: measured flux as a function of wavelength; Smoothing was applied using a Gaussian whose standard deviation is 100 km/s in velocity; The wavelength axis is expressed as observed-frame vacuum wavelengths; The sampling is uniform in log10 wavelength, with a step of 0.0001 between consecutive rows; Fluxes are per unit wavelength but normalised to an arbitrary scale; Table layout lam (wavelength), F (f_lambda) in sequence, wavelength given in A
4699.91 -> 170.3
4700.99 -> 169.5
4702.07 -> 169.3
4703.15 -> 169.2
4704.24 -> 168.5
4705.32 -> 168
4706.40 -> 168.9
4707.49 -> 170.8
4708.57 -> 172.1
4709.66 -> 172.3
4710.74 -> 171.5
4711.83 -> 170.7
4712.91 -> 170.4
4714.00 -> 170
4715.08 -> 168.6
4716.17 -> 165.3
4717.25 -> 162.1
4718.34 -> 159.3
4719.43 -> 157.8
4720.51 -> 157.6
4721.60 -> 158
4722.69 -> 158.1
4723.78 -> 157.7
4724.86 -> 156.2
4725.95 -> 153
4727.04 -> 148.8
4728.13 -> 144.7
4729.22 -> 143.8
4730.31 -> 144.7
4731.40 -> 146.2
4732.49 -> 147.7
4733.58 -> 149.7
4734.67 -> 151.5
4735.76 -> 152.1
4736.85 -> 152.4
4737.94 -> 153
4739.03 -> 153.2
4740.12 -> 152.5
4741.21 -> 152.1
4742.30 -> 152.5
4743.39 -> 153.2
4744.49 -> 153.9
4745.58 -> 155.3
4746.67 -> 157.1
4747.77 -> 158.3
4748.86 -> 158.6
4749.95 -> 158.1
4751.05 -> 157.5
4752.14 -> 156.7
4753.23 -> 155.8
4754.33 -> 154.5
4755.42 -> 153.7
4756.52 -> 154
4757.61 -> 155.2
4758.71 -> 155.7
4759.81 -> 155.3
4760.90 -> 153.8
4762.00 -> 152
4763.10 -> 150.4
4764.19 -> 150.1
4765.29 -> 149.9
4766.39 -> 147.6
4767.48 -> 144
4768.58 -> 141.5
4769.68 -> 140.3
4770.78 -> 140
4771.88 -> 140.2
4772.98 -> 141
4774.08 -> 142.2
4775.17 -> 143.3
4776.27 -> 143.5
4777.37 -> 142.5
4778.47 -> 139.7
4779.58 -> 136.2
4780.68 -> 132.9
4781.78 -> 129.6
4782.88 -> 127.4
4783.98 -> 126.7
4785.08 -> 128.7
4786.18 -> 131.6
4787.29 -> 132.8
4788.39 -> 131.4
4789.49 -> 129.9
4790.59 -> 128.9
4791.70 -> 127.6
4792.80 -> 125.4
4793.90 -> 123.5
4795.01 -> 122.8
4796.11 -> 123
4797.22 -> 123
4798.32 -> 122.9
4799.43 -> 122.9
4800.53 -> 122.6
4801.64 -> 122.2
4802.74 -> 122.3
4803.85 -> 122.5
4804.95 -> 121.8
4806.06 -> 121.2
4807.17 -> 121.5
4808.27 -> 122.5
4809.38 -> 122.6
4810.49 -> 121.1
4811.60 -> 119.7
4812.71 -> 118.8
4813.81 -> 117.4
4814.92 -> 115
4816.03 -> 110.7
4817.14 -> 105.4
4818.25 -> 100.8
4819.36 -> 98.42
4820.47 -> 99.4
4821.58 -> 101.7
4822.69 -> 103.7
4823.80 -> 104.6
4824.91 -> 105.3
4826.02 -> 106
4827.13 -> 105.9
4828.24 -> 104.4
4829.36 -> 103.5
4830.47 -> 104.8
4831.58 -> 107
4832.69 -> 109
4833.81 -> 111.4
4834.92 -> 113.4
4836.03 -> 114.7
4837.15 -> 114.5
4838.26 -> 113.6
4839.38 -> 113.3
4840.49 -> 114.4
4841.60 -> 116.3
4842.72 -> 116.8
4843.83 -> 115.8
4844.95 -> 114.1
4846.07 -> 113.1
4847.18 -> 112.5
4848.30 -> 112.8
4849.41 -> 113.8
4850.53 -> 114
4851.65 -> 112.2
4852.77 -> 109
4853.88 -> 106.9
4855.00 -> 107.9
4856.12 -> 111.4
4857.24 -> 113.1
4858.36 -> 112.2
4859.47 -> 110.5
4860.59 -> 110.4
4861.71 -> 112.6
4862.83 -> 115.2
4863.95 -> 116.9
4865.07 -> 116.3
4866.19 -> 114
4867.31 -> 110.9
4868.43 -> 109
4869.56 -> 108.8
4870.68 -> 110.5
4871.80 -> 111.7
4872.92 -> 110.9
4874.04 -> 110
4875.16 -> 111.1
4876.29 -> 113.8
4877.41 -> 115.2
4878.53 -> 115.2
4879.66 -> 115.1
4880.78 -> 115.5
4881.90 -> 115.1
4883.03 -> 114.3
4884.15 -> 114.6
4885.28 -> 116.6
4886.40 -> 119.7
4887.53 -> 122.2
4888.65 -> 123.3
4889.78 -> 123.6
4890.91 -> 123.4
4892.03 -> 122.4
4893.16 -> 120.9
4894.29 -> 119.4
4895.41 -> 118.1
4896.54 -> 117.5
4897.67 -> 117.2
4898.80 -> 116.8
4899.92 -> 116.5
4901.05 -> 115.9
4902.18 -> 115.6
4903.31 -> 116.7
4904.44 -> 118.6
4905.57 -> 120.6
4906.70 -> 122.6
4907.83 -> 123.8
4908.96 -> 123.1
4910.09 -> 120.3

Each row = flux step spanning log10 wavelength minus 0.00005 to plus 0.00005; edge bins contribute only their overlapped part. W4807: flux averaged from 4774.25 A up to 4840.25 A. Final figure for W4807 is 119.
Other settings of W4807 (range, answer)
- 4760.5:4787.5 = 140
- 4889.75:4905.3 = 119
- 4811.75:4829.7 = 107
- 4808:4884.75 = 112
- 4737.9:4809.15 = 140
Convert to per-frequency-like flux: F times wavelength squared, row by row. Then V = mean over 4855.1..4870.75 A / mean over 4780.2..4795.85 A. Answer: 0.90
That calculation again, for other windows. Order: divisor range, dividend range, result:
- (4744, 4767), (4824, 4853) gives 0.74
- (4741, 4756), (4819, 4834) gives 0.69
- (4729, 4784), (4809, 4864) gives 0.77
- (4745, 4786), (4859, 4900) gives 0.83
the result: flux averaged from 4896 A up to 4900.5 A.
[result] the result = 117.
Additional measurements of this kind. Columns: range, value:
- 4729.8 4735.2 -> 148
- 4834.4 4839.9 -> 114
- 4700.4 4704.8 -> 169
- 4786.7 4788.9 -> 132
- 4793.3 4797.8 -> 123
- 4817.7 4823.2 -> 101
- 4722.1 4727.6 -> 155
